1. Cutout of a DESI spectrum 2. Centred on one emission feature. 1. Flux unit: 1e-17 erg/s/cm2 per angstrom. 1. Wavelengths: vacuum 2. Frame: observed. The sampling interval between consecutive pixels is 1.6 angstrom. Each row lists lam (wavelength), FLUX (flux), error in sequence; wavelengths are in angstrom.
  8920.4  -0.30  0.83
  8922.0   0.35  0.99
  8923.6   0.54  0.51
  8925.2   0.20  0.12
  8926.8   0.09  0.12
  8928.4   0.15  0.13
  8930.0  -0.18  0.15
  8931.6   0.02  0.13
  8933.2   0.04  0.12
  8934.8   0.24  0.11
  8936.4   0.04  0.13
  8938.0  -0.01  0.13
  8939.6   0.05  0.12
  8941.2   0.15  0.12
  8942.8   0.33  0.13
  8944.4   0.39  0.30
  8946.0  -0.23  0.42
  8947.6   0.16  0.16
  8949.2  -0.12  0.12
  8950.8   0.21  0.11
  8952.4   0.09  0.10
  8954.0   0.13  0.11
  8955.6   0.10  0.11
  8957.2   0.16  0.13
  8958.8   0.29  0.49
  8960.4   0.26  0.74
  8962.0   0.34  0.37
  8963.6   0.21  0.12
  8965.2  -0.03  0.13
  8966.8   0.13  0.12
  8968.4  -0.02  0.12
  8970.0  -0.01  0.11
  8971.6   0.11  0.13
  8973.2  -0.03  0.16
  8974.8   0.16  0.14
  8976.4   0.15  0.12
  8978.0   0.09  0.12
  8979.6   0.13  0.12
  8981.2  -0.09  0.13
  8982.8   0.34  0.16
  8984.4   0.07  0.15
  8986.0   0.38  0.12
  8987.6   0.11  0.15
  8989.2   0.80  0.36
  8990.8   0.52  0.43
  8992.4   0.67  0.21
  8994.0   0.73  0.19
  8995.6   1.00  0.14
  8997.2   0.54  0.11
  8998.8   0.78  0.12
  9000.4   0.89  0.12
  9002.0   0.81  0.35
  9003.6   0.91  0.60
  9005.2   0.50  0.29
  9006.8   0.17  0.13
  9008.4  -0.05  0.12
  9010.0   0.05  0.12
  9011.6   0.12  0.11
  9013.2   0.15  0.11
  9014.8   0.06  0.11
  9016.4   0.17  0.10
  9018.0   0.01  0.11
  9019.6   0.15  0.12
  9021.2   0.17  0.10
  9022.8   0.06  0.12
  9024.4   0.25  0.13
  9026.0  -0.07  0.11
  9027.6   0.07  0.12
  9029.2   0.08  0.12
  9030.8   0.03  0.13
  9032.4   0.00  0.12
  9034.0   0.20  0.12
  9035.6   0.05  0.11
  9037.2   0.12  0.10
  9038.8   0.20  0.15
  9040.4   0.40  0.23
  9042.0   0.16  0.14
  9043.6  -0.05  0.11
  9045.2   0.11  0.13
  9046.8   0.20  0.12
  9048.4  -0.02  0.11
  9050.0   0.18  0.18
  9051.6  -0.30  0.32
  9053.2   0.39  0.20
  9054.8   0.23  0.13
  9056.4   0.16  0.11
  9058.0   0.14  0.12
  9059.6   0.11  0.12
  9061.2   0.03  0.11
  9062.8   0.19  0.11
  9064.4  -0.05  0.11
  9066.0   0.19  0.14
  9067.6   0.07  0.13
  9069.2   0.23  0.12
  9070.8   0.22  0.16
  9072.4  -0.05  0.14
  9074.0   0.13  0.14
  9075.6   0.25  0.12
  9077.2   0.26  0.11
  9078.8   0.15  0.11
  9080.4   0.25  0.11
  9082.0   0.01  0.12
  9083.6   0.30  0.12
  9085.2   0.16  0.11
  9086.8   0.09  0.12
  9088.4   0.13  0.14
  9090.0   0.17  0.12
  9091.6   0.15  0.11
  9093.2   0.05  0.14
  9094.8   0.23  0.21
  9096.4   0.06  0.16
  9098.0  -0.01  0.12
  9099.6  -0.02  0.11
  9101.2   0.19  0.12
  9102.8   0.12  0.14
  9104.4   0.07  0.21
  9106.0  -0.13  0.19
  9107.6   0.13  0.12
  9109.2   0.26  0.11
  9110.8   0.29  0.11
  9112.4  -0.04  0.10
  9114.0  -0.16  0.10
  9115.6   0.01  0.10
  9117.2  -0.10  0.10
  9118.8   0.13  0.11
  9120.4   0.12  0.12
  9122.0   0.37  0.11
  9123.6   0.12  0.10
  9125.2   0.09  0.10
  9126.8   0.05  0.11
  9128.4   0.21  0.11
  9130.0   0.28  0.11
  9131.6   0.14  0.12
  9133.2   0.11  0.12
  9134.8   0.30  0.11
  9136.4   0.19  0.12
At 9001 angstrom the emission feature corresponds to [O II] 3727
